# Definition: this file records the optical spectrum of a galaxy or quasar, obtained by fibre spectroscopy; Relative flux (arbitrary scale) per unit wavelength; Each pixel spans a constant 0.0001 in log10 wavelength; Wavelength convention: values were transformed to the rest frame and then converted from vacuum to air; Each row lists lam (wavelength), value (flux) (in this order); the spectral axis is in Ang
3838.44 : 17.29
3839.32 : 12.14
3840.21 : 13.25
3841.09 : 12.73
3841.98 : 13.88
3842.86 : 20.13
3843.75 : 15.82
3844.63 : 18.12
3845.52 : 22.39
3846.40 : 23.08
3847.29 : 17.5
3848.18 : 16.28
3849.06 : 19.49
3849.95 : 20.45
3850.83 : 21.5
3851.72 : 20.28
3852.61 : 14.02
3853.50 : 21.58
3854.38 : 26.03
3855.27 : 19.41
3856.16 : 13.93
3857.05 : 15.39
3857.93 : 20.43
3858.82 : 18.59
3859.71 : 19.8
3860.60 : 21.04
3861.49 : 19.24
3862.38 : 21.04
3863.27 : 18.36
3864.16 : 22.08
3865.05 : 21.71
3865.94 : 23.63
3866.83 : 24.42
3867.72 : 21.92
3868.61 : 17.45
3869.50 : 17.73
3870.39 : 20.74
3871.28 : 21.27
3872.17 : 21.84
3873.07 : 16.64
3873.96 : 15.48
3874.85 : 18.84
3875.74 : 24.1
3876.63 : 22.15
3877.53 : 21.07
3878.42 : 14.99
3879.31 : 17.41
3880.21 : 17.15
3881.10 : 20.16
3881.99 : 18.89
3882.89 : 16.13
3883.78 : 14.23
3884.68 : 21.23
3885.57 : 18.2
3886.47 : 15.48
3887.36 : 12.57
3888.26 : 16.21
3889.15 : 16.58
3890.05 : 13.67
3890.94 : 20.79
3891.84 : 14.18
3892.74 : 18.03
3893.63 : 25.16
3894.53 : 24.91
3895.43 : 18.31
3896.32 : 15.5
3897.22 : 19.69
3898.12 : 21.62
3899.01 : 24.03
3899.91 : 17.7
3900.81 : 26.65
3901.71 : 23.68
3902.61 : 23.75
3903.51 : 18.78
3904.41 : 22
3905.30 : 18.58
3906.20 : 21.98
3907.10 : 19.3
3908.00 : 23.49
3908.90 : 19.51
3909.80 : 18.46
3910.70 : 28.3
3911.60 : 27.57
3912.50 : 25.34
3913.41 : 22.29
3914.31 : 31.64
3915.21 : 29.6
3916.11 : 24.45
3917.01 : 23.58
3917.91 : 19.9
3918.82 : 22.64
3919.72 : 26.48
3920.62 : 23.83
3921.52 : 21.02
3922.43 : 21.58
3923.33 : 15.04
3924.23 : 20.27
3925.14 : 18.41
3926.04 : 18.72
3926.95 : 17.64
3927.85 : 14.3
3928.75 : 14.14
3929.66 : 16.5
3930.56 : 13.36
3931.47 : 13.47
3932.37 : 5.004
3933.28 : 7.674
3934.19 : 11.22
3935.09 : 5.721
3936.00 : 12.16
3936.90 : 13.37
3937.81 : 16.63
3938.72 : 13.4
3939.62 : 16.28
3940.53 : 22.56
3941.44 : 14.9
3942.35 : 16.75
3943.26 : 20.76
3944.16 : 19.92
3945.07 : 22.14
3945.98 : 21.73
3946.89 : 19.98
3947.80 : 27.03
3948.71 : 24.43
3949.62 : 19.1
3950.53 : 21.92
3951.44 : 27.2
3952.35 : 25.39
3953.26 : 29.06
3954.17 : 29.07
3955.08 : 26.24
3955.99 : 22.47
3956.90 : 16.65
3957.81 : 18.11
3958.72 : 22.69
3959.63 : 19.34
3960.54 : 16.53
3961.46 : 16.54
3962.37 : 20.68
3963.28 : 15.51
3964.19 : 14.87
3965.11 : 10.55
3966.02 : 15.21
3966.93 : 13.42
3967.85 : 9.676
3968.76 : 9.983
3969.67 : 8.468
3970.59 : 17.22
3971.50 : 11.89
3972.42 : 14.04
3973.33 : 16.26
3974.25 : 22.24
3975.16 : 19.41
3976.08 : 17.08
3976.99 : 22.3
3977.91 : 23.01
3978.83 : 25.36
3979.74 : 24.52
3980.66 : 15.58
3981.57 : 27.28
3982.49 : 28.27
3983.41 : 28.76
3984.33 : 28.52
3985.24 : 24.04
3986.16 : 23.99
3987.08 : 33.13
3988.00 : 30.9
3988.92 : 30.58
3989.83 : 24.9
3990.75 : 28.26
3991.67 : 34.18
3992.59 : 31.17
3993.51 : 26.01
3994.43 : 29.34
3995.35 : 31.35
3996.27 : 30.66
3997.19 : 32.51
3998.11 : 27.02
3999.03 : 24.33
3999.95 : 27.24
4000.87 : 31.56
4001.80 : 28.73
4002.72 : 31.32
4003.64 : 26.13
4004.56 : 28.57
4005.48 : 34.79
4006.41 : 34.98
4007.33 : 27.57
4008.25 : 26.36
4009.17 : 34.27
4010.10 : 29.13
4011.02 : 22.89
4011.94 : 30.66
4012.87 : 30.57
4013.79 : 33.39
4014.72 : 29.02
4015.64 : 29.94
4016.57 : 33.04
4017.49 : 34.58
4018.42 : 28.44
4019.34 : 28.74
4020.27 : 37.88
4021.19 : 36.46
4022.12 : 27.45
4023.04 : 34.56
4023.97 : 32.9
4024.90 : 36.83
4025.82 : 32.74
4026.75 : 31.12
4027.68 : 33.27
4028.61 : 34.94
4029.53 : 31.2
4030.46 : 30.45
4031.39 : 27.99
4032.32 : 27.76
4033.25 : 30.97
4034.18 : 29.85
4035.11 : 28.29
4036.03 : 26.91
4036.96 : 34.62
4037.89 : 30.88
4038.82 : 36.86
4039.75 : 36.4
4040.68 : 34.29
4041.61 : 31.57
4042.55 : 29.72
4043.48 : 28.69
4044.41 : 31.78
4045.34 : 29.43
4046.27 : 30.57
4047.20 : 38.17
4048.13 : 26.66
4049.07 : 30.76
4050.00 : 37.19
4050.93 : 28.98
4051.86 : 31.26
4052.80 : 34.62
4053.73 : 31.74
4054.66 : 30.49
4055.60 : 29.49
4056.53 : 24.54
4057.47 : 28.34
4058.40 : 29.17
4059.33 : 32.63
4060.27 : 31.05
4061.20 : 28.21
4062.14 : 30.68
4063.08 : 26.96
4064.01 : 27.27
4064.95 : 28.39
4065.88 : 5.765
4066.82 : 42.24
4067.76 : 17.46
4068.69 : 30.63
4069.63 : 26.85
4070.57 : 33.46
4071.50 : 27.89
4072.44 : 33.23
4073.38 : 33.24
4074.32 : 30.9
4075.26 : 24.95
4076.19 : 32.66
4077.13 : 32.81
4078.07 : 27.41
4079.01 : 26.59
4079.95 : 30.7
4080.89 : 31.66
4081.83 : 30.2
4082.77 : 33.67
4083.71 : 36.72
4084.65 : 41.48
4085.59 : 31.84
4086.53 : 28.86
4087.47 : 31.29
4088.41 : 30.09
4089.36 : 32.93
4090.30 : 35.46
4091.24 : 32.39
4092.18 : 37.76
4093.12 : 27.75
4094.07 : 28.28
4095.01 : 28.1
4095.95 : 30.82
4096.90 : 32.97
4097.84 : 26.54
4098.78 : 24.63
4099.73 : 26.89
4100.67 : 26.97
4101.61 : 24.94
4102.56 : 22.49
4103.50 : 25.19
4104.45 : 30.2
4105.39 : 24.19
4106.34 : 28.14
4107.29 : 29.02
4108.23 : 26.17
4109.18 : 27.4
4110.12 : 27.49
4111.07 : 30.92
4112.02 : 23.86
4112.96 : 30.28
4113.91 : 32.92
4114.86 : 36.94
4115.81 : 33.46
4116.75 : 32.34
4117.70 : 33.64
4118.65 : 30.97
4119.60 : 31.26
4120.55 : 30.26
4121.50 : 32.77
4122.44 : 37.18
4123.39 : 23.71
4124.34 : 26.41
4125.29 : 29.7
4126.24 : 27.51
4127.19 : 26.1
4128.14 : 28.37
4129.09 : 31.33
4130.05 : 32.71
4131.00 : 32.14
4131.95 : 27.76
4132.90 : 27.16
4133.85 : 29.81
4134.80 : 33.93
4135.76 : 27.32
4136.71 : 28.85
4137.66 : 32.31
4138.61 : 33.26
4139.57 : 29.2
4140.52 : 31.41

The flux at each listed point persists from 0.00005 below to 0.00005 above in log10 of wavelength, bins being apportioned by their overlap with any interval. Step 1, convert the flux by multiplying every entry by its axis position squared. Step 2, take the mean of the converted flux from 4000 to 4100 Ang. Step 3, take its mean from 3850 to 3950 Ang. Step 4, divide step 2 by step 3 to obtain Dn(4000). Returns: 1.71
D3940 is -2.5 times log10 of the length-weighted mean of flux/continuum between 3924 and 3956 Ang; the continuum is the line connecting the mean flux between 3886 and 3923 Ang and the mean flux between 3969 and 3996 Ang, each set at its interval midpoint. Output 0.24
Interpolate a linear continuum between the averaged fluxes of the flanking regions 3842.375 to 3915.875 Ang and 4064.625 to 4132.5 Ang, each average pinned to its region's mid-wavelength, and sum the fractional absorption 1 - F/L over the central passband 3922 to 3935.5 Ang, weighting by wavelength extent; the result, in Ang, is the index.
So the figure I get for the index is 4.9 Ang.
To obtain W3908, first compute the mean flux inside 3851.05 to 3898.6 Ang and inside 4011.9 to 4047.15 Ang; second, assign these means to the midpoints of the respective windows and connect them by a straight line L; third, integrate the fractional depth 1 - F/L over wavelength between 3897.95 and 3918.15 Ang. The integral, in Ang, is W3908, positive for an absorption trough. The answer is -1.3 Ang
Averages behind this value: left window 19.1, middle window 23.2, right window 31.8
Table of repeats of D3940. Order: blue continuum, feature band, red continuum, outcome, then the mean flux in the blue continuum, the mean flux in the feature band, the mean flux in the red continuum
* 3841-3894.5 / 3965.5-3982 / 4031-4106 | 0.39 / 19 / 17.4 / 30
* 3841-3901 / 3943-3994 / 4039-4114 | 0.12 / 19.1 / 21.7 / 29.8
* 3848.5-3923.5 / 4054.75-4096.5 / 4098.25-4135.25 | -0.09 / 20.4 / 30.1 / 29.2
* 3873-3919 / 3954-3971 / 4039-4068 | 0.40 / 20.5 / 16.8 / 30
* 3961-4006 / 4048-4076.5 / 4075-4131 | -0.06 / 23.4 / 29.3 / 30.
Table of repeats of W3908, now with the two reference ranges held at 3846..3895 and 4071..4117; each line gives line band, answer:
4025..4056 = -4.7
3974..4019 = -5.0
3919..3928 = 0.7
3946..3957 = -0.5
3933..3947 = 4.1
